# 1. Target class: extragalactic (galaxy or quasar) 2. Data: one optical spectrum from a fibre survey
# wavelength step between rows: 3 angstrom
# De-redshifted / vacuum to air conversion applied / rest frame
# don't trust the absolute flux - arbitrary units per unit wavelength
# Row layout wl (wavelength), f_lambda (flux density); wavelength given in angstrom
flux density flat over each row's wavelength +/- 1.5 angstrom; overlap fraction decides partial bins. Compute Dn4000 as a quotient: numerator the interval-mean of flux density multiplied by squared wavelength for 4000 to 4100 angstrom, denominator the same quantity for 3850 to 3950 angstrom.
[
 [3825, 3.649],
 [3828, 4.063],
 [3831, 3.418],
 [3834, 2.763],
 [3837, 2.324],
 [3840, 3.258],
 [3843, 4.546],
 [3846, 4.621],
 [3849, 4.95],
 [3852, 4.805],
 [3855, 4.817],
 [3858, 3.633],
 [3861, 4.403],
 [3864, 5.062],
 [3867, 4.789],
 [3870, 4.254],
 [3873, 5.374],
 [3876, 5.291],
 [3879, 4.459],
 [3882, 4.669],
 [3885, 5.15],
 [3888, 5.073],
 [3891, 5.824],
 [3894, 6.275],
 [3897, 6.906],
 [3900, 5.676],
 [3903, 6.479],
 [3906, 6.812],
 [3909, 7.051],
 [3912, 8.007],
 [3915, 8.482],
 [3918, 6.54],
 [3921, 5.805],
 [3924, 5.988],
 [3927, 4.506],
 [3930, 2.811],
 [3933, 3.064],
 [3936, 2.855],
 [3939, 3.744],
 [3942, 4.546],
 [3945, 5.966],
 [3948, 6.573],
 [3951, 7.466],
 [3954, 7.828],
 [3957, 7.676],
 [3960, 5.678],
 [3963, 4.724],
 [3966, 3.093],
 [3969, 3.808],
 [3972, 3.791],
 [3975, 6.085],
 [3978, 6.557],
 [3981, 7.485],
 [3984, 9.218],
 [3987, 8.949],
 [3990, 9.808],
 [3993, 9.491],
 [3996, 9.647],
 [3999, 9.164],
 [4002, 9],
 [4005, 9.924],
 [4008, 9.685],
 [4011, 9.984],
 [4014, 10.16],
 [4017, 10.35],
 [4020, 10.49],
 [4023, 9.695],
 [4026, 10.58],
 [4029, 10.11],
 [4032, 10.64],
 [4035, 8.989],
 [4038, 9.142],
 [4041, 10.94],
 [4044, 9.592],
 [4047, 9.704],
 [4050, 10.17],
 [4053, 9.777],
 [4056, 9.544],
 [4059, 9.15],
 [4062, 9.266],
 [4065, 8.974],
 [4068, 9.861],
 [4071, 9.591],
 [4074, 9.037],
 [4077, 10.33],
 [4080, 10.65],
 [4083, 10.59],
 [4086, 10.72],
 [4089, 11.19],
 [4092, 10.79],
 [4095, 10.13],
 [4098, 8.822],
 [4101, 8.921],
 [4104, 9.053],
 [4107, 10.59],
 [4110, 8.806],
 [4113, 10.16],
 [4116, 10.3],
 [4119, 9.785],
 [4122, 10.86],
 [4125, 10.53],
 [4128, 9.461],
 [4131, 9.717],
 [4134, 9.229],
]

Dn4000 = 2.00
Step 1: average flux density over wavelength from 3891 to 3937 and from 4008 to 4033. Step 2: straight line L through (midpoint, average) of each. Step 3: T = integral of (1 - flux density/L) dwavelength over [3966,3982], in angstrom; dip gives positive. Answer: 5.94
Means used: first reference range 5.85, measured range 5.25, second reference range 10.2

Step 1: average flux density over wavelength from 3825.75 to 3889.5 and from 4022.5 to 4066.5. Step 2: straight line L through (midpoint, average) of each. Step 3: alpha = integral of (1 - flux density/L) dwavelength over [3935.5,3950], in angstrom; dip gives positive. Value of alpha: 4.0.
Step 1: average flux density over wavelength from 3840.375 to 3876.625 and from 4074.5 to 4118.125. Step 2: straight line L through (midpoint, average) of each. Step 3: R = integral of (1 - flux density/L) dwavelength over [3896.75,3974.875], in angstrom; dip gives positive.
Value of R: 8.8 angstrom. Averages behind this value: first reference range 4.65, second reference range 10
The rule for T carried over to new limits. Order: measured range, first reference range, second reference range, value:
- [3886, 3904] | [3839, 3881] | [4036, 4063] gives -1.5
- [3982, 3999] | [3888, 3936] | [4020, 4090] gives -2.6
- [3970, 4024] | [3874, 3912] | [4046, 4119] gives -4.7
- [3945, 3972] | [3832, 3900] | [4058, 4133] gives 4.0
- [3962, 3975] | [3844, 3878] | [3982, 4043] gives 6.6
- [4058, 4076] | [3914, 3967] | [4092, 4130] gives -1.4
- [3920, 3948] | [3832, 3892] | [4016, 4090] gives 8.9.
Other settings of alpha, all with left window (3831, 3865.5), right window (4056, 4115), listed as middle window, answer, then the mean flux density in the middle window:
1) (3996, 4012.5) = -3.6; 9.56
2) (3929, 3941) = 5.8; 3.19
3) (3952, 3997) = 1.7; 6.9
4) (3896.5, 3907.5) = -2.2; 6.43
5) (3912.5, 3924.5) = -2.3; 6.87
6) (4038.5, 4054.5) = -2.0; 9.98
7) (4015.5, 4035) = -4.3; 10.2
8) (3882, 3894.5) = -0.9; 5.42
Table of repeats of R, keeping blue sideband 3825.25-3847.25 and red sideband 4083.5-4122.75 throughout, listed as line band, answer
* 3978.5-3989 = -1.9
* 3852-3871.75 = -1.7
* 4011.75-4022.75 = -3.2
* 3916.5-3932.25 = 1.8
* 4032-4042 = -1.6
